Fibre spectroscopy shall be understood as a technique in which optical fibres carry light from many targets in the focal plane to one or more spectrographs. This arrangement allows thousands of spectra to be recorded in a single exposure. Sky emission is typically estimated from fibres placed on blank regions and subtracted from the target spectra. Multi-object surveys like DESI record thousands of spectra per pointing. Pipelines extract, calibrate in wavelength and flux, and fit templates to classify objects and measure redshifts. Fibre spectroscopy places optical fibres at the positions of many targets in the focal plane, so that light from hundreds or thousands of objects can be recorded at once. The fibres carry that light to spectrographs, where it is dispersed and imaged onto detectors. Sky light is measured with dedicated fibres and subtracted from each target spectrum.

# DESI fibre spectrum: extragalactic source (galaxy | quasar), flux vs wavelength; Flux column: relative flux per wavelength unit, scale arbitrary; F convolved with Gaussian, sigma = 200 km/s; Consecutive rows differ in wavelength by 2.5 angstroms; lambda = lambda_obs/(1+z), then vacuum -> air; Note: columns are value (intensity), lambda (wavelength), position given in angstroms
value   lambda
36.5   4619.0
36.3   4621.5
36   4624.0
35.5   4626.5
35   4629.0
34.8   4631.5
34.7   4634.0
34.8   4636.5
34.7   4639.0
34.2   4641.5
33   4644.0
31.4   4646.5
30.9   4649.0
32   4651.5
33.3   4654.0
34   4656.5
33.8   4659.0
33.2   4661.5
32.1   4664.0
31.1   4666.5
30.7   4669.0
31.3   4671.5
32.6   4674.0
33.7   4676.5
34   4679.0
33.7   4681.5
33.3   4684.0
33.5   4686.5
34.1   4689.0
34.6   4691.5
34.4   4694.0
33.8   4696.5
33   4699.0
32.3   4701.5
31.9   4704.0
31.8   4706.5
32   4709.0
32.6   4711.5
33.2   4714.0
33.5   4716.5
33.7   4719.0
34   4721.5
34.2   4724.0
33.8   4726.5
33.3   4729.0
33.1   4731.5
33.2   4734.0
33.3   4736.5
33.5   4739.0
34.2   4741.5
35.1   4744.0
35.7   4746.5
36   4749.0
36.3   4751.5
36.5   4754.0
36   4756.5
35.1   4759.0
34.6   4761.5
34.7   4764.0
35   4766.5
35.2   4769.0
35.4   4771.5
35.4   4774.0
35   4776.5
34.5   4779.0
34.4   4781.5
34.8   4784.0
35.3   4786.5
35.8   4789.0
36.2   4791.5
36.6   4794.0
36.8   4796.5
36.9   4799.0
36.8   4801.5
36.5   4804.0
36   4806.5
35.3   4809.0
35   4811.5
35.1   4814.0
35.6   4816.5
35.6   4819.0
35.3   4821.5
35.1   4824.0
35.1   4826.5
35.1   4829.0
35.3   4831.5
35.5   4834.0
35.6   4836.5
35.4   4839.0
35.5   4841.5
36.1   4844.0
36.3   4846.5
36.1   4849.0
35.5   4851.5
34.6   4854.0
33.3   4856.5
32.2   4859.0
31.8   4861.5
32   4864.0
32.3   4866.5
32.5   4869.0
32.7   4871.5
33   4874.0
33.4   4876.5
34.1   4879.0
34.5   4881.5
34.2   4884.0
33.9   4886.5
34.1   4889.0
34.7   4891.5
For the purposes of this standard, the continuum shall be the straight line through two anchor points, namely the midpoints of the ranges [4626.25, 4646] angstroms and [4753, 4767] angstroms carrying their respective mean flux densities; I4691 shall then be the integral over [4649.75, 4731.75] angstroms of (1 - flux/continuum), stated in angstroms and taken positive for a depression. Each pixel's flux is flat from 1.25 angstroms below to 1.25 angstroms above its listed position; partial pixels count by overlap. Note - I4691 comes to 4.1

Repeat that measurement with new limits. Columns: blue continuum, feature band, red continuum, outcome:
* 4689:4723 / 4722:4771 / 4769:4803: -0.33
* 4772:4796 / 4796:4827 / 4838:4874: -0.82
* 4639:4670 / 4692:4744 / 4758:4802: 1.11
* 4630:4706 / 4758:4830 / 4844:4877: -4.30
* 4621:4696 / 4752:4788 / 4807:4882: -1.10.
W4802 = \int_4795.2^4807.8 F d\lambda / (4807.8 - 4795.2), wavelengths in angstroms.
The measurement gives 36.6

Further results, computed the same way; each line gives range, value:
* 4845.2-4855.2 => 35.6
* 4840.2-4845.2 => 35.8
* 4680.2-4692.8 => 33.8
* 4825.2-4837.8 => 35.3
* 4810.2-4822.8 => 35.3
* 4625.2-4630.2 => 35.3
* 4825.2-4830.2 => 35.1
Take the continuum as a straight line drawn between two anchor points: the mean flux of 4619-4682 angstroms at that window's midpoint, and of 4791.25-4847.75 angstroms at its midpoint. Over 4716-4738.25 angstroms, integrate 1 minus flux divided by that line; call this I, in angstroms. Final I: 0.63 angstroms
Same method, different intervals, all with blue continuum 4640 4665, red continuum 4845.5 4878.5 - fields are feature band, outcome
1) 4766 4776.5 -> -0.64 angstroms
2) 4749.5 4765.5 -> -1.15 angstroms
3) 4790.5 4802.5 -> -1.22 angstroms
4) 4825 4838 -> -0.74 angstroms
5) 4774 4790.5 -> -0.88 angstroms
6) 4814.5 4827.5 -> -0.76 angstroms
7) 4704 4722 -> 0.09 angstroms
